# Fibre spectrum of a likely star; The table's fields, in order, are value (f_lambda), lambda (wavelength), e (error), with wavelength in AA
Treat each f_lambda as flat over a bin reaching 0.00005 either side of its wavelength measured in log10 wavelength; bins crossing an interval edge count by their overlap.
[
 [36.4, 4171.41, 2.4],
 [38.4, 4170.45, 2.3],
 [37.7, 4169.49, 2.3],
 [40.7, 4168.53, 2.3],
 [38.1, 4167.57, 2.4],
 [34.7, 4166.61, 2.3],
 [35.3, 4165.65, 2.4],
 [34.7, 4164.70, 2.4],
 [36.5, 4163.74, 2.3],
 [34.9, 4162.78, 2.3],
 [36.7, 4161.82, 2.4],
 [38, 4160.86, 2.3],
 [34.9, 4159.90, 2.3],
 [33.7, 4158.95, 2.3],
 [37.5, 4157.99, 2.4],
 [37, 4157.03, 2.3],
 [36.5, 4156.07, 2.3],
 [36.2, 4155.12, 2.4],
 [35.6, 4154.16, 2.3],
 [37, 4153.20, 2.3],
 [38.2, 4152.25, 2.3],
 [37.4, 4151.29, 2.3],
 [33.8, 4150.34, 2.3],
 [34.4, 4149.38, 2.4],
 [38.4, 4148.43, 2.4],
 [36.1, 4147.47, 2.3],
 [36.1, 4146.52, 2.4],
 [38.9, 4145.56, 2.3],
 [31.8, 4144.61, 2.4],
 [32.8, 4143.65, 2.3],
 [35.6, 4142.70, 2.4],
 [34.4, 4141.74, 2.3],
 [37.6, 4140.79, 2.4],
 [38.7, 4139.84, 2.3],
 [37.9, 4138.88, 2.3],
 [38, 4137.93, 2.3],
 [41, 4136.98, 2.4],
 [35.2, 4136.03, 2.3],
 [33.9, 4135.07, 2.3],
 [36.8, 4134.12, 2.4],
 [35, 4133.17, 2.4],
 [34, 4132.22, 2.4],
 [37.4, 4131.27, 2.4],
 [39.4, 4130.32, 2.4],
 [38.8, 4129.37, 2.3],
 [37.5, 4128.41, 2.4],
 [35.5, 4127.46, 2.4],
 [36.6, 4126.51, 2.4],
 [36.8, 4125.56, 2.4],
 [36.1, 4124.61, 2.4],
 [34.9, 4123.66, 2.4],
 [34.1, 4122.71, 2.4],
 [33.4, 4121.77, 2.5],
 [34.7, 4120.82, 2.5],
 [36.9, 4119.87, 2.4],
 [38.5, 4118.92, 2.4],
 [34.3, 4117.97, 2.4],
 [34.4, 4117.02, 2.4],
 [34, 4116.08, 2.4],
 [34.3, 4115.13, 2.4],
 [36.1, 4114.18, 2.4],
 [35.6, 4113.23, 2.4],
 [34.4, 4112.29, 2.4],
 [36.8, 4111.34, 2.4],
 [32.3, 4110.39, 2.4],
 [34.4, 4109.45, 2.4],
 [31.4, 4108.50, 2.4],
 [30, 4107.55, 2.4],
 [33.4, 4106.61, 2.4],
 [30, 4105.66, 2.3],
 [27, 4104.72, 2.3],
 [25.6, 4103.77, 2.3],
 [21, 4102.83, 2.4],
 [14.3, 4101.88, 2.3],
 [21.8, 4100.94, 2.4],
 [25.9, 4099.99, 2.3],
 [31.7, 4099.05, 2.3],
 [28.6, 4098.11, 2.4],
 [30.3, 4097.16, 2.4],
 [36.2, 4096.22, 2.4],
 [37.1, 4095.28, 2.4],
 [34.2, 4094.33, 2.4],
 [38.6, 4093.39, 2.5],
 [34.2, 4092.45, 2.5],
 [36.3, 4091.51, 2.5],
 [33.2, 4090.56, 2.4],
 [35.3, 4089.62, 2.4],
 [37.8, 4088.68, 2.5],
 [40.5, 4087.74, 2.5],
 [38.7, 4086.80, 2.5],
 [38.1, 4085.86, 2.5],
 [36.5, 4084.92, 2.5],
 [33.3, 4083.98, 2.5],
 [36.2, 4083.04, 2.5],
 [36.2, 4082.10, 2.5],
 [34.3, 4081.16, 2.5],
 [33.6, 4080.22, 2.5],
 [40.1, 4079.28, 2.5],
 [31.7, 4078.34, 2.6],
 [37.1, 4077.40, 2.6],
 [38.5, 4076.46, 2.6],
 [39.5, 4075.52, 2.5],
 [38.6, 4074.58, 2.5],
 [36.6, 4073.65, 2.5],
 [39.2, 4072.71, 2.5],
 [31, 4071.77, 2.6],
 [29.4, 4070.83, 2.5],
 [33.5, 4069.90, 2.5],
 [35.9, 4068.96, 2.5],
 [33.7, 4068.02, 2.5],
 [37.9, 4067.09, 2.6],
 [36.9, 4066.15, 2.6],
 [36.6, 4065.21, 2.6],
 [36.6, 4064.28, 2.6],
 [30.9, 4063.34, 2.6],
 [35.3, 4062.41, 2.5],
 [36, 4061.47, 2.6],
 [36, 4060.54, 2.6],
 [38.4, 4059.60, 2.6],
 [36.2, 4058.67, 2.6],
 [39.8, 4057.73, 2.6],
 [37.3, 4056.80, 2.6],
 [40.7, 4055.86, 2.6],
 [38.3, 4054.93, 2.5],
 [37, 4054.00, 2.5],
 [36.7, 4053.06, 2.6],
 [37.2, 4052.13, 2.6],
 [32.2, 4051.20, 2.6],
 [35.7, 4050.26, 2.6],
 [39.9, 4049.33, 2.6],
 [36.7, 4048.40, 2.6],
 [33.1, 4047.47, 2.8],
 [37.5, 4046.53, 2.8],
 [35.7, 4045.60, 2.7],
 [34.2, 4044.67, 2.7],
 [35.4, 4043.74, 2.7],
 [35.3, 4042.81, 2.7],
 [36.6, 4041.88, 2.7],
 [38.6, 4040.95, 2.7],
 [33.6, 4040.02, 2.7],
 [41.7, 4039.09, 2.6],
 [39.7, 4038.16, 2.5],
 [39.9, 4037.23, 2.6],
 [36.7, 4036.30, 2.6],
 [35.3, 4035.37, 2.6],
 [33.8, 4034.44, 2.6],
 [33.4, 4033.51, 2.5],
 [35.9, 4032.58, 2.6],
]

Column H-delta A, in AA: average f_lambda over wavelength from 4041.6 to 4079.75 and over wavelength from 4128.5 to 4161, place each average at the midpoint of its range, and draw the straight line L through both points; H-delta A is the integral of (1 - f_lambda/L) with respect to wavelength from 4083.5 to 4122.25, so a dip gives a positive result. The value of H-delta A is 3.6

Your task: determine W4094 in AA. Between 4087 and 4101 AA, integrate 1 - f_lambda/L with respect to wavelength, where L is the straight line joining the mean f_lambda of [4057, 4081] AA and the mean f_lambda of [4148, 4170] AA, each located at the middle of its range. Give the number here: 0.85 AA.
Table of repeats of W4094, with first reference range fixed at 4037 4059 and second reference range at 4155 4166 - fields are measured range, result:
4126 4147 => -0.15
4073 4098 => 0.35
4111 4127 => 0.44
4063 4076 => 0.47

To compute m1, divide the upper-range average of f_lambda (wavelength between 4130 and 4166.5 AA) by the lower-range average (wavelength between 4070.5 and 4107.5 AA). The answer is 1.09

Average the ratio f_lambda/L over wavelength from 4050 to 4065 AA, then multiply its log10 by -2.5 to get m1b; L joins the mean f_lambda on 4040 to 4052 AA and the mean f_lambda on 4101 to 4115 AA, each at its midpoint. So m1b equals -0.05 mag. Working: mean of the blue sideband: 35.9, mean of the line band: 36.5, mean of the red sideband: 30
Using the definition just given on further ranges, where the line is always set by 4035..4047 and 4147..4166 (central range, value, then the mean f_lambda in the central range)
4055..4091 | 0.014 mag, 36.3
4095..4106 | 0.318 mag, 27.3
